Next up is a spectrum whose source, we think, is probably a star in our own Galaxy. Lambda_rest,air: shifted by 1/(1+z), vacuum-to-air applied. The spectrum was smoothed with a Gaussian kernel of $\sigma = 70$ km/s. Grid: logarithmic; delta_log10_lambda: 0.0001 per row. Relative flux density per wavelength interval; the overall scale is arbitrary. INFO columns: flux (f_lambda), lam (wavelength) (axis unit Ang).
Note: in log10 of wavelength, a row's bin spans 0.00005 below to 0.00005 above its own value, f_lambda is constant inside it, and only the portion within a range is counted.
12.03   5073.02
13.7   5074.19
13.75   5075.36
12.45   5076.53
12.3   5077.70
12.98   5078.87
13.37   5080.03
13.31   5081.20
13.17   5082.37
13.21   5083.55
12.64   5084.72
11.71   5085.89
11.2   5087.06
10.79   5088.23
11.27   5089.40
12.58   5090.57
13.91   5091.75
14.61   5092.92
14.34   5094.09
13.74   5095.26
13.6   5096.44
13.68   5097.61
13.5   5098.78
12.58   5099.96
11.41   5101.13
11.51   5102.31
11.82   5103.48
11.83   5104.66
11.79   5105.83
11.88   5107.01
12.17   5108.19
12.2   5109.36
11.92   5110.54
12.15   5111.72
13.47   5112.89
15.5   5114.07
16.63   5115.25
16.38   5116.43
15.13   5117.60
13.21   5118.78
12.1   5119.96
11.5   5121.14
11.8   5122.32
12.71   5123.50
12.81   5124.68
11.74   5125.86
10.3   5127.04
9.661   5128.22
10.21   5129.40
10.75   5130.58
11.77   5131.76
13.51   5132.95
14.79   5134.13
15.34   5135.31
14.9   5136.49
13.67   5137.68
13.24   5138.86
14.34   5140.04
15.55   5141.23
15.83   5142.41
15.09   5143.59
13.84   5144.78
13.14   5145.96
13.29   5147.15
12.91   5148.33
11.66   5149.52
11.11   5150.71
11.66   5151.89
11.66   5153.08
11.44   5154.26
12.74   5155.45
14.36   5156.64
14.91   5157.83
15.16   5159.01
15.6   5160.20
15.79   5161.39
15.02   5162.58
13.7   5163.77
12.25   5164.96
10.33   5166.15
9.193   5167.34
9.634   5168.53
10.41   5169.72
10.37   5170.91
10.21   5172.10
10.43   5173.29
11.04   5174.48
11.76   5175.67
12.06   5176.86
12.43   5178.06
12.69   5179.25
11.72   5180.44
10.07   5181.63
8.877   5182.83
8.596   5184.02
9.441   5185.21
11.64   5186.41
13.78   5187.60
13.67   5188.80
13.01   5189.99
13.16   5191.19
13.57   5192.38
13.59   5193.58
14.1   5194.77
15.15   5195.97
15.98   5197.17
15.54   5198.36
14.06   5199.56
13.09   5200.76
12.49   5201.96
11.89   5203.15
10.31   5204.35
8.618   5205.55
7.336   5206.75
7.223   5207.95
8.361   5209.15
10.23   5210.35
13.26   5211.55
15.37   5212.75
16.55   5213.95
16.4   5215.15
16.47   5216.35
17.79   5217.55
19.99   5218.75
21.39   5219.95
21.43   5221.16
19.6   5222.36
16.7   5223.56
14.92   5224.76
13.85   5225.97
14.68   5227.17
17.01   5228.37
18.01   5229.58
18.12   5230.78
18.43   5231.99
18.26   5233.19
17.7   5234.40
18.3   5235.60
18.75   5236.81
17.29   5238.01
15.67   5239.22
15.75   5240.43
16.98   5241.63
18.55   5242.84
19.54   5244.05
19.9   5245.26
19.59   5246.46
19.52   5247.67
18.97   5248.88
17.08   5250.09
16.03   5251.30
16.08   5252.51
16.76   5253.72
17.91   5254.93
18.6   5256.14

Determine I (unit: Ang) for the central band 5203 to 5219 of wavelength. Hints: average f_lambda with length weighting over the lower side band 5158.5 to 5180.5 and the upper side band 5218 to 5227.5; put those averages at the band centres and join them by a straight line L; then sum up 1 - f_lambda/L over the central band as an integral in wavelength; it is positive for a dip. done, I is 3.9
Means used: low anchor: 12.1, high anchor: 17.9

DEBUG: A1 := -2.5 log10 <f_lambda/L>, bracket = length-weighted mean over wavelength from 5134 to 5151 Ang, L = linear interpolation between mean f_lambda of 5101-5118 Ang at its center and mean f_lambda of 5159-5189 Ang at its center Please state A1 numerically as -0.13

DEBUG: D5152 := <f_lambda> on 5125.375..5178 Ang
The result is 12.6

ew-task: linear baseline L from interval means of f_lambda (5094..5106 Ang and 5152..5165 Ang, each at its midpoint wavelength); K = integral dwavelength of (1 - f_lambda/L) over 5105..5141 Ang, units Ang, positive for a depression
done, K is 0.6 Ang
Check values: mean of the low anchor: 12.7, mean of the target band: 12.9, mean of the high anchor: 13.9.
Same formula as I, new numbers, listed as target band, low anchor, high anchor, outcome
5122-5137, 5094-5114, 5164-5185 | -0.52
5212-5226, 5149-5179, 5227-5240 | -1.04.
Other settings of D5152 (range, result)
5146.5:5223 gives 12.9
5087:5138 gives 12.8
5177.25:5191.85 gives 11.6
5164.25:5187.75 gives 10.8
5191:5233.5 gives 14.8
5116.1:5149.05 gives 13.2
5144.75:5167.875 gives 13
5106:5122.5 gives 13.3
